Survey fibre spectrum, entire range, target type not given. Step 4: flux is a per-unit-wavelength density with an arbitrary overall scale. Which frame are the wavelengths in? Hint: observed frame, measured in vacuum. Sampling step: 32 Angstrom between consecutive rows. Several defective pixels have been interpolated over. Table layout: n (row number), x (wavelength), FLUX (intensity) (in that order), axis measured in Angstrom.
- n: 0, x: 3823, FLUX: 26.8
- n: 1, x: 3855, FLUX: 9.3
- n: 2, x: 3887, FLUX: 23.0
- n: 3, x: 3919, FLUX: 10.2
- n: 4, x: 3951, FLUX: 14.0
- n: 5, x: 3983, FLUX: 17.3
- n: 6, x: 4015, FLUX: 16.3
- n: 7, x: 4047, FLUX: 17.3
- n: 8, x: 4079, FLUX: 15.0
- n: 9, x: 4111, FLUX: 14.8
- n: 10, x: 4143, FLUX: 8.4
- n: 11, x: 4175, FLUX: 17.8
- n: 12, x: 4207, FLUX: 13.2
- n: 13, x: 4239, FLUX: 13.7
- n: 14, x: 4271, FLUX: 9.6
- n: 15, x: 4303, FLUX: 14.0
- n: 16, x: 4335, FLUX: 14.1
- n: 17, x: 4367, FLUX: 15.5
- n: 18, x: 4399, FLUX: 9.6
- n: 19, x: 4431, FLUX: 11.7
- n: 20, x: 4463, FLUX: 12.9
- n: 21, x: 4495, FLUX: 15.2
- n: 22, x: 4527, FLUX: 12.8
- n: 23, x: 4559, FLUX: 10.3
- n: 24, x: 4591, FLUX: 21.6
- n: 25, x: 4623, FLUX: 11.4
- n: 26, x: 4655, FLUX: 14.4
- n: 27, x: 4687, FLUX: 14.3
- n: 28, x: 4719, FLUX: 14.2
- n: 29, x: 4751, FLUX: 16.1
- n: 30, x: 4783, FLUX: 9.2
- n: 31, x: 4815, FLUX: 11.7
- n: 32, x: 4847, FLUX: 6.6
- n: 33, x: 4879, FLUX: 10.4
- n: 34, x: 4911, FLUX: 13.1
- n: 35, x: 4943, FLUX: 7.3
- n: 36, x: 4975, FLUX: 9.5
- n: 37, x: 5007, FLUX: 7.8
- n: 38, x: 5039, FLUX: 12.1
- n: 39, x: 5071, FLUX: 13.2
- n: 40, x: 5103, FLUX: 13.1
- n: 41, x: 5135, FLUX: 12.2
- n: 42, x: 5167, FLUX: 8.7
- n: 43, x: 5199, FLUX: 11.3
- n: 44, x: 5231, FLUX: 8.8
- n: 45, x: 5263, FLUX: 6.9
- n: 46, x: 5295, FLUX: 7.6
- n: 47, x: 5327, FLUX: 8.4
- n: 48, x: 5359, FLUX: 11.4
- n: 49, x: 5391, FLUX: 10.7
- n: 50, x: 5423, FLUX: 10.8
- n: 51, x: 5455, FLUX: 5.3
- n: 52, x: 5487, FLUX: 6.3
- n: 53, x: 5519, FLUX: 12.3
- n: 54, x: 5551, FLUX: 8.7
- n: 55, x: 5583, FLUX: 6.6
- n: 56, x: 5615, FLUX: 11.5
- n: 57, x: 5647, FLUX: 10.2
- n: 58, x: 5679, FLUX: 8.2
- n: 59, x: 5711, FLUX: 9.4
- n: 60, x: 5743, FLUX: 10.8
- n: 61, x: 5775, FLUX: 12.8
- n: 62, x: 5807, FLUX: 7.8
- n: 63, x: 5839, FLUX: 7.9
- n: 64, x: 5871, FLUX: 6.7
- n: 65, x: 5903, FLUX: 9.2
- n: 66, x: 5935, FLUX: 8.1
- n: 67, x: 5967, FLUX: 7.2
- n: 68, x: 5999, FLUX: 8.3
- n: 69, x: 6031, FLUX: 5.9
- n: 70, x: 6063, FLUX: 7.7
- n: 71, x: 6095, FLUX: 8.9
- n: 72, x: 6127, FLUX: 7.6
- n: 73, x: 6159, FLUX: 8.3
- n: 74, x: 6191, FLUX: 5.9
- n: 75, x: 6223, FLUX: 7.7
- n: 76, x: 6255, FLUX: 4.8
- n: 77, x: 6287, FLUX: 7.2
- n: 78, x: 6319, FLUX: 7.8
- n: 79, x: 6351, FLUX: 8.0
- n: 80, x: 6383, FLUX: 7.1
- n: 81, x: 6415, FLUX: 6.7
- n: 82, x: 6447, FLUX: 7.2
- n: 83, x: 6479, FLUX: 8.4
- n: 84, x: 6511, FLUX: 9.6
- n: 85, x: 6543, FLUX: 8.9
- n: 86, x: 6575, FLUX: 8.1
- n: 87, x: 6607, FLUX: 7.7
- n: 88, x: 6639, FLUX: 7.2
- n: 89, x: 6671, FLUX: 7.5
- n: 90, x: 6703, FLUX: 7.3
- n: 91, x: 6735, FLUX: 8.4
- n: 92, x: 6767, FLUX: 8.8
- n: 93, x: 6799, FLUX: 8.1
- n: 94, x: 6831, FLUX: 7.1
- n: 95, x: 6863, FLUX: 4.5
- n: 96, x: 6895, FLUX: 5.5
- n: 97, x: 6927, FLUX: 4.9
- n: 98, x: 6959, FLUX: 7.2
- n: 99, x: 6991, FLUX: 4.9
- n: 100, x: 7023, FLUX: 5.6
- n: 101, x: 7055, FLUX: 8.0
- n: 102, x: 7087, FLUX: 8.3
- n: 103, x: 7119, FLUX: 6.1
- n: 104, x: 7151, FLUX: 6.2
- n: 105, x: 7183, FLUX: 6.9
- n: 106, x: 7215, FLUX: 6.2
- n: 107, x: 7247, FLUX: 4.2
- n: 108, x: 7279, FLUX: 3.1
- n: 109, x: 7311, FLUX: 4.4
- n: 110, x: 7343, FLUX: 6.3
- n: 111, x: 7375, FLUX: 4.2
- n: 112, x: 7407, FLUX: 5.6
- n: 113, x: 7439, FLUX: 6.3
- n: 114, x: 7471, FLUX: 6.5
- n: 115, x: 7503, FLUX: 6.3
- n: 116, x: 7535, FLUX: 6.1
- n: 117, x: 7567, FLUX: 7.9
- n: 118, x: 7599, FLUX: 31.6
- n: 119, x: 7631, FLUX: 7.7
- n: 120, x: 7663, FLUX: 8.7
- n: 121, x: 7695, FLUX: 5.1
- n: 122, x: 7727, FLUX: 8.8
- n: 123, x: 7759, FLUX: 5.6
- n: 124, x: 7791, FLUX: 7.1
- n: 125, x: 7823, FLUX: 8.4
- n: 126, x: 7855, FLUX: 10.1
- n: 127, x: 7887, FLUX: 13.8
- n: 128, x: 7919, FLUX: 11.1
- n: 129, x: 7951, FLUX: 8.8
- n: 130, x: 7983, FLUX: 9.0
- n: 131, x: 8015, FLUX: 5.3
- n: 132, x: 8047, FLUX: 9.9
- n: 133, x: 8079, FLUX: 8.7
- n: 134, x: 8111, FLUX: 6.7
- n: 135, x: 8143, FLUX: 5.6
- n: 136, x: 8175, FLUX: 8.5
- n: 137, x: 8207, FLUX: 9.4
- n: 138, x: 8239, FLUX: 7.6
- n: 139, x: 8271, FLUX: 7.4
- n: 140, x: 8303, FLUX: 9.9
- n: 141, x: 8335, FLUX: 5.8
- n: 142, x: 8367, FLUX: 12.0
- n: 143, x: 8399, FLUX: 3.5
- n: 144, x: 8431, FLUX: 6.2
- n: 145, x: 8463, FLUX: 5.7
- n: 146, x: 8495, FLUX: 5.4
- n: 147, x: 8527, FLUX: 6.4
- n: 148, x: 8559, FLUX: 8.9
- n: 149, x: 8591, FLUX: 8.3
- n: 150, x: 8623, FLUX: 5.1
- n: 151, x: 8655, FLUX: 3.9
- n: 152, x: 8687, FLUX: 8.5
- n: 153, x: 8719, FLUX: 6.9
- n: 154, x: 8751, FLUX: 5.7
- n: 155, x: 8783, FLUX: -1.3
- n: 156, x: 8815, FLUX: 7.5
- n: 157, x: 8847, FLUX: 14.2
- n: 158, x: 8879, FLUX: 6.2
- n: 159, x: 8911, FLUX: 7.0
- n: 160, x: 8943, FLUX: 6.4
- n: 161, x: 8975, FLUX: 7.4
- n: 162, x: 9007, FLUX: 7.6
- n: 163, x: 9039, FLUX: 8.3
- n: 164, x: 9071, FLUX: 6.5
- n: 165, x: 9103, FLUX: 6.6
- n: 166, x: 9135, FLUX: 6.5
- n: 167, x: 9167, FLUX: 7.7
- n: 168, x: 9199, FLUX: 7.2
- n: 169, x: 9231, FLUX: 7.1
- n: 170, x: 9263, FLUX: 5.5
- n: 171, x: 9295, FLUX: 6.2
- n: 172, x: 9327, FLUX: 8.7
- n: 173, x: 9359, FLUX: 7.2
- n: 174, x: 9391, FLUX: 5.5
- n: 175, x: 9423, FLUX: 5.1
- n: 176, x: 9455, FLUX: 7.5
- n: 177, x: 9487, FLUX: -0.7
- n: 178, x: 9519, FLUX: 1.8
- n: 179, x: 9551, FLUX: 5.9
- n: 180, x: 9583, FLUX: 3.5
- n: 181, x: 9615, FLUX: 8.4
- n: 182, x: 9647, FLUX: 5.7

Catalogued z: 1.039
